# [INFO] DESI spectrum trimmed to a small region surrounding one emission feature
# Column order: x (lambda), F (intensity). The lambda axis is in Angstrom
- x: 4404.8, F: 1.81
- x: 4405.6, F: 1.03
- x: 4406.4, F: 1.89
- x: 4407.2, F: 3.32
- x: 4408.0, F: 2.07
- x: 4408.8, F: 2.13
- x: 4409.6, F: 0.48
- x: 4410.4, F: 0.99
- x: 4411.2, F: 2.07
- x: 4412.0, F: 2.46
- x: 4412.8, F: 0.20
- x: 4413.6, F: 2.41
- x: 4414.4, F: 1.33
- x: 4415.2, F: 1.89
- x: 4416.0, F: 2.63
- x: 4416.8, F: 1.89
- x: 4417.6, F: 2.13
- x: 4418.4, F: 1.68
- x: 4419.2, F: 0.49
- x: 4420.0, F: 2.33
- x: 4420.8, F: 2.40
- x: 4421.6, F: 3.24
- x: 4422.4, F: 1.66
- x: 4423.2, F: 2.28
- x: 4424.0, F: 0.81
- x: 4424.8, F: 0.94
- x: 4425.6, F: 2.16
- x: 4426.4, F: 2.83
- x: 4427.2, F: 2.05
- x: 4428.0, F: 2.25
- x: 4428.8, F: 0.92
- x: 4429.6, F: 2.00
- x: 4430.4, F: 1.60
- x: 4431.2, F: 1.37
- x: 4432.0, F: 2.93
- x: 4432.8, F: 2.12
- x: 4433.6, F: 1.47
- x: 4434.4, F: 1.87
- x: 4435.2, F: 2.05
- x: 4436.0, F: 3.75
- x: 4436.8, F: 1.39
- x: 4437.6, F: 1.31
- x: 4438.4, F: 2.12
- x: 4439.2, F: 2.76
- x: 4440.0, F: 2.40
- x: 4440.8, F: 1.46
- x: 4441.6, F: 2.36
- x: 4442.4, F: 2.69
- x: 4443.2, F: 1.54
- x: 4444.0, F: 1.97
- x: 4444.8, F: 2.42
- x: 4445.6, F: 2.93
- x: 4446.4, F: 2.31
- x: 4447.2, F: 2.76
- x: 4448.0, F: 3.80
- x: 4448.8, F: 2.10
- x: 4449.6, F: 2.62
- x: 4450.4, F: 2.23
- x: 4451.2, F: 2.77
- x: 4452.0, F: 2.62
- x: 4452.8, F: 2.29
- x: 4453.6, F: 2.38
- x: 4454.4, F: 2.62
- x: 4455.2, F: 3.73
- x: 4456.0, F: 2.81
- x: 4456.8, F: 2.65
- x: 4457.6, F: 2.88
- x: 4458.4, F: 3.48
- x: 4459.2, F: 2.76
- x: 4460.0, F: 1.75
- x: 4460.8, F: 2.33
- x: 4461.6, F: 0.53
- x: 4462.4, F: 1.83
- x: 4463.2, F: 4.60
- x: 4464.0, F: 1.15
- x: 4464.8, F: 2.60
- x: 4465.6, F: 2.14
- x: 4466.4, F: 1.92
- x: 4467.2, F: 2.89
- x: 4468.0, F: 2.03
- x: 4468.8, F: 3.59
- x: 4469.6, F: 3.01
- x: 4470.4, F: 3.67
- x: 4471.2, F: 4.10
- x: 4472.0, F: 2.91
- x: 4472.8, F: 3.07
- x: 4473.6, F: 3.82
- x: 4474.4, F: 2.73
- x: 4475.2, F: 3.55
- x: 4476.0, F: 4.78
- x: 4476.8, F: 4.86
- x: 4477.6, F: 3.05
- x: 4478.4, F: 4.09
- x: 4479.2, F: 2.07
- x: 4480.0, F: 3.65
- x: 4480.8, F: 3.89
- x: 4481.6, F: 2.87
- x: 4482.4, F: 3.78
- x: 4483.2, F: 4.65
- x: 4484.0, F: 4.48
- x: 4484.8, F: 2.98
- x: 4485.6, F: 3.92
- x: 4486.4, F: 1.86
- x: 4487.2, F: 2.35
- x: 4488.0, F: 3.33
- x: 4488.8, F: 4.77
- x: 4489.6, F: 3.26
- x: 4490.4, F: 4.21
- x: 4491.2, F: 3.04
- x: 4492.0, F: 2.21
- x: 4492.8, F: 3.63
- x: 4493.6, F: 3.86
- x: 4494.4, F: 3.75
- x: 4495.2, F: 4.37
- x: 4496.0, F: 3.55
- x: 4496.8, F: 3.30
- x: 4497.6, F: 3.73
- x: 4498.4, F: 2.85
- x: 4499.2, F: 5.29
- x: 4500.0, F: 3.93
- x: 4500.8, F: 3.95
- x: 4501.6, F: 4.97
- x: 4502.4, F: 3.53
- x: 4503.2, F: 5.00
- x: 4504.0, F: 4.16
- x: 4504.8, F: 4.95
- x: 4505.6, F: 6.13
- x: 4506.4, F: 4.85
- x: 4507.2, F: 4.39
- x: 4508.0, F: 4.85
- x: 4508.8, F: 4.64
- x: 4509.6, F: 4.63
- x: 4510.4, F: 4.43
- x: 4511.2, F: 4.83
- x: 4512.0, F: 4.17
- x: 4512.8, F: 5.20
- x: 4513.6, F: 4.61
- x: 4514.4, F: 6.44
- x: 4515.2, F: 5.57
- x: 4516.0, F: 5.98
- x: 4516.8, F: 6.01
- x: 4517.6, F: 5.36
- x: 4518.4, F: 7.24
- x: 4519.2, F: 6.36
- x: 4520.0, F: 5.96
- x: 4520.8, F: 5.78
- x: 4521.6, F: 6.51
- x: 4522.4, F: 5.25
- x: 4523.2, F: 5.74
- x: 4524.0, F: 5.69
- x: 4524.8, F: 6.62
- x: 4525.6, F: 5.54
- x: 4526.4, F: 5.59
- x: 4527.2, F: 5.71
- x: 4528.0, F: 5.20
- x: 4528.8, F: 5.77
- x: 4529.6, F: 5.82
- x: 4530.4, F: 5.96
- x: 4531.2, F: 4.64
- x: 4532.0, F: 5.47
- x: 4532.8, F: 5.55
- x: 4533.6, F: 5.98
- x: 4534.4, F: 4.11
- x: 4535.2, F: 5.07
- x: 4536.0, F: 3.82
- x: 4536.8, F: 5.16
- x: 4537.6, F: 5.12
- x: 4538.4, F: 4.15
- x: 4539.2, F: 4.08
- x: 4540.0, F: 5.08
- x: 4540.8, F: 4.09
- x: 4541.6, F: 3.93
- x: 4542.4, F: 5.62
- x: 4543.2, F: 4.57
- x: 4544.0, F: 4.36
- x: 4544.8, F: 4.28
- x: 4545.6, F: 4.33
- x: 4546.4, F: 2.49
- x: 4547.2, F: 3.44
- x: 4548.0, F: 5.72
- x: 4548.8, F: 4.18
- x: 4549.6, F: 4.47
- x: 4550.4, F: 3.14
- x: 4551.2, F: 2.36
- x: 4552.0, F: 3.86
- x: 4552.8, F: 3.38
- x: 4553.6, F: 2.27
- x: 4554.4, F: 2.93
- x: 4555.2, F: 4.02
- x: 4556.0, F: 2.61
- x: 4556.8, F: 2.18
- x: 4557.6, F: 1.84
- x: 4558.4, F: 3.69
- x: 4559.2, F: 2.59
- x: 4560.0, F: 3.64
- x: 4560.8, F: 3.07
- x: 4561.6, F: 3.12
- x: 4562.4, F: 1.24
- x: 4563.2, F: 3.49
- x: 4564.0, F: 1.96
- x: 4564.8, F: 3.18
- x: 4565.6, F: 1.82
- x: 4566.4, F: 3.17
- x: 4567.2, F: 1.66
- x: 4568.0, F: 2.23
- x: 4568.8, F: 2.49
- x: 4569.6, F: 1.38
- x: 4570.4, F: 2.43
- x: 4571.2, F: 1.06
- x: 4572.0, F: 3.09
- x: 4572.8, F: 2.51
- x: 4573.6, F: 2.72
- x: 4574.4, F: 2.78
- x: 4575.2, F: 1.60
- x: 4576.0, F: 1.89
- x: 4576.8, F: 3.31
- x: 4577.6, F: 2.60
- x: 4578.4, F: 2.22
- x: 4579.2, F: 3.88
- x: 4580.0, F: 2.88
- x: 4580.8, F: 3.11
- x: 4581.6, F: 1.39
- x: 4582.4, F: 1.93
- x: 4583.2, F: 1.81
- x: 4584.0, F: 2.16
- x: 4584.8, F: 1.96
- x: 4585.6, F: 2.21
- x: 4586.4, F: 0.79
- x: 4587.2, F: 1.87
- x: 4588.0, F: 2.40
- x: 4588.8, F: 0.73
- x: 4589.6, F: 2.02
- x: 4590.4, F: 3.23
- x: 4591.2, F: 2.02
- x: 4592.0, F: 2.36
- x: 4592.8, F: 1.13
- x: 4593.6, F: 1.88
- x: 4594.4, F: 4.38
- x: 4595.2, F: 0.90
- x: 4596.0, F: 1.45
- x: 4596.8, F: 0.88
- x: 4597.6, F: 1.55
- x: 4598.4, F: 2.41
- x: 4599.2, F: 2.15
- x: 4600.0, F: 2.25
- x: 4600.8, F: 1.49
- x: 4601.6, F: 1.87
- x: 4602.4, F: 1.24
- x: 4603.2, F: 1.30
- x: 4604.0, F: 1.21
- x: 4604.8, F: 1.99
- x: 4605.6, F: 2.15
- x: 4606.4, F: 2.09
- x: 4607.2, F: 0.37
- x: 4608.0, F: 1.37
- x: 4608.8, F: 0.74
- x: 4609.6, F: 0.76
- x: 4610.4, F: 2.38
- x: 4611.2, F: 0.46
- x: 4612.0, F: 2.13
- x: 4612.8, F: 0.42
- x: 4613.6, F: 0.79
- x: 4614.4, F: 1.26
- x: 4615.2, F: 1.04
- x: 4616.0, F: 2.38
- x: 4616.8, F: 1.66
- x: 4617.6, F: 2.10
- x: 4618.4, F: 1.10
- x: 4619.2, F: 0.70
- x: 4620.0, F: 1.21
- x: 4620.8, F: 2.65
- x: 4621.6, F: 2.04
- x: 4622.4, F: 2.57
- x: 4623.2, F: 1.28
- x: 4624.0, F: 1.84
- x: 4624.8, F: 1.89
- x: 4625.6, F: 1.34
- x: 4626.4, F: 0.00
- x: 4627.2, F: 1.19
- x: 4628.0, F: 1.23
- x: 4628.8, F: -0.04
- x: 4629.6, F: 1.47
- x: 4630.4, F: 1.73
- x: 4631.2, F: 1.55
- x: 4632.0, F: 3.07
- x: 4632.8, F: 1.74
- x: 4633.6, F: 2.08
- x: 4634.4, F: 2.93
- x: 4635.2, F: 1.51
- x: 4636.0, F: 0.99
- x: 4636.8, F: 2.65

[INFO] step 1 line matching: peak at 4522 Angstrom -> C IV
